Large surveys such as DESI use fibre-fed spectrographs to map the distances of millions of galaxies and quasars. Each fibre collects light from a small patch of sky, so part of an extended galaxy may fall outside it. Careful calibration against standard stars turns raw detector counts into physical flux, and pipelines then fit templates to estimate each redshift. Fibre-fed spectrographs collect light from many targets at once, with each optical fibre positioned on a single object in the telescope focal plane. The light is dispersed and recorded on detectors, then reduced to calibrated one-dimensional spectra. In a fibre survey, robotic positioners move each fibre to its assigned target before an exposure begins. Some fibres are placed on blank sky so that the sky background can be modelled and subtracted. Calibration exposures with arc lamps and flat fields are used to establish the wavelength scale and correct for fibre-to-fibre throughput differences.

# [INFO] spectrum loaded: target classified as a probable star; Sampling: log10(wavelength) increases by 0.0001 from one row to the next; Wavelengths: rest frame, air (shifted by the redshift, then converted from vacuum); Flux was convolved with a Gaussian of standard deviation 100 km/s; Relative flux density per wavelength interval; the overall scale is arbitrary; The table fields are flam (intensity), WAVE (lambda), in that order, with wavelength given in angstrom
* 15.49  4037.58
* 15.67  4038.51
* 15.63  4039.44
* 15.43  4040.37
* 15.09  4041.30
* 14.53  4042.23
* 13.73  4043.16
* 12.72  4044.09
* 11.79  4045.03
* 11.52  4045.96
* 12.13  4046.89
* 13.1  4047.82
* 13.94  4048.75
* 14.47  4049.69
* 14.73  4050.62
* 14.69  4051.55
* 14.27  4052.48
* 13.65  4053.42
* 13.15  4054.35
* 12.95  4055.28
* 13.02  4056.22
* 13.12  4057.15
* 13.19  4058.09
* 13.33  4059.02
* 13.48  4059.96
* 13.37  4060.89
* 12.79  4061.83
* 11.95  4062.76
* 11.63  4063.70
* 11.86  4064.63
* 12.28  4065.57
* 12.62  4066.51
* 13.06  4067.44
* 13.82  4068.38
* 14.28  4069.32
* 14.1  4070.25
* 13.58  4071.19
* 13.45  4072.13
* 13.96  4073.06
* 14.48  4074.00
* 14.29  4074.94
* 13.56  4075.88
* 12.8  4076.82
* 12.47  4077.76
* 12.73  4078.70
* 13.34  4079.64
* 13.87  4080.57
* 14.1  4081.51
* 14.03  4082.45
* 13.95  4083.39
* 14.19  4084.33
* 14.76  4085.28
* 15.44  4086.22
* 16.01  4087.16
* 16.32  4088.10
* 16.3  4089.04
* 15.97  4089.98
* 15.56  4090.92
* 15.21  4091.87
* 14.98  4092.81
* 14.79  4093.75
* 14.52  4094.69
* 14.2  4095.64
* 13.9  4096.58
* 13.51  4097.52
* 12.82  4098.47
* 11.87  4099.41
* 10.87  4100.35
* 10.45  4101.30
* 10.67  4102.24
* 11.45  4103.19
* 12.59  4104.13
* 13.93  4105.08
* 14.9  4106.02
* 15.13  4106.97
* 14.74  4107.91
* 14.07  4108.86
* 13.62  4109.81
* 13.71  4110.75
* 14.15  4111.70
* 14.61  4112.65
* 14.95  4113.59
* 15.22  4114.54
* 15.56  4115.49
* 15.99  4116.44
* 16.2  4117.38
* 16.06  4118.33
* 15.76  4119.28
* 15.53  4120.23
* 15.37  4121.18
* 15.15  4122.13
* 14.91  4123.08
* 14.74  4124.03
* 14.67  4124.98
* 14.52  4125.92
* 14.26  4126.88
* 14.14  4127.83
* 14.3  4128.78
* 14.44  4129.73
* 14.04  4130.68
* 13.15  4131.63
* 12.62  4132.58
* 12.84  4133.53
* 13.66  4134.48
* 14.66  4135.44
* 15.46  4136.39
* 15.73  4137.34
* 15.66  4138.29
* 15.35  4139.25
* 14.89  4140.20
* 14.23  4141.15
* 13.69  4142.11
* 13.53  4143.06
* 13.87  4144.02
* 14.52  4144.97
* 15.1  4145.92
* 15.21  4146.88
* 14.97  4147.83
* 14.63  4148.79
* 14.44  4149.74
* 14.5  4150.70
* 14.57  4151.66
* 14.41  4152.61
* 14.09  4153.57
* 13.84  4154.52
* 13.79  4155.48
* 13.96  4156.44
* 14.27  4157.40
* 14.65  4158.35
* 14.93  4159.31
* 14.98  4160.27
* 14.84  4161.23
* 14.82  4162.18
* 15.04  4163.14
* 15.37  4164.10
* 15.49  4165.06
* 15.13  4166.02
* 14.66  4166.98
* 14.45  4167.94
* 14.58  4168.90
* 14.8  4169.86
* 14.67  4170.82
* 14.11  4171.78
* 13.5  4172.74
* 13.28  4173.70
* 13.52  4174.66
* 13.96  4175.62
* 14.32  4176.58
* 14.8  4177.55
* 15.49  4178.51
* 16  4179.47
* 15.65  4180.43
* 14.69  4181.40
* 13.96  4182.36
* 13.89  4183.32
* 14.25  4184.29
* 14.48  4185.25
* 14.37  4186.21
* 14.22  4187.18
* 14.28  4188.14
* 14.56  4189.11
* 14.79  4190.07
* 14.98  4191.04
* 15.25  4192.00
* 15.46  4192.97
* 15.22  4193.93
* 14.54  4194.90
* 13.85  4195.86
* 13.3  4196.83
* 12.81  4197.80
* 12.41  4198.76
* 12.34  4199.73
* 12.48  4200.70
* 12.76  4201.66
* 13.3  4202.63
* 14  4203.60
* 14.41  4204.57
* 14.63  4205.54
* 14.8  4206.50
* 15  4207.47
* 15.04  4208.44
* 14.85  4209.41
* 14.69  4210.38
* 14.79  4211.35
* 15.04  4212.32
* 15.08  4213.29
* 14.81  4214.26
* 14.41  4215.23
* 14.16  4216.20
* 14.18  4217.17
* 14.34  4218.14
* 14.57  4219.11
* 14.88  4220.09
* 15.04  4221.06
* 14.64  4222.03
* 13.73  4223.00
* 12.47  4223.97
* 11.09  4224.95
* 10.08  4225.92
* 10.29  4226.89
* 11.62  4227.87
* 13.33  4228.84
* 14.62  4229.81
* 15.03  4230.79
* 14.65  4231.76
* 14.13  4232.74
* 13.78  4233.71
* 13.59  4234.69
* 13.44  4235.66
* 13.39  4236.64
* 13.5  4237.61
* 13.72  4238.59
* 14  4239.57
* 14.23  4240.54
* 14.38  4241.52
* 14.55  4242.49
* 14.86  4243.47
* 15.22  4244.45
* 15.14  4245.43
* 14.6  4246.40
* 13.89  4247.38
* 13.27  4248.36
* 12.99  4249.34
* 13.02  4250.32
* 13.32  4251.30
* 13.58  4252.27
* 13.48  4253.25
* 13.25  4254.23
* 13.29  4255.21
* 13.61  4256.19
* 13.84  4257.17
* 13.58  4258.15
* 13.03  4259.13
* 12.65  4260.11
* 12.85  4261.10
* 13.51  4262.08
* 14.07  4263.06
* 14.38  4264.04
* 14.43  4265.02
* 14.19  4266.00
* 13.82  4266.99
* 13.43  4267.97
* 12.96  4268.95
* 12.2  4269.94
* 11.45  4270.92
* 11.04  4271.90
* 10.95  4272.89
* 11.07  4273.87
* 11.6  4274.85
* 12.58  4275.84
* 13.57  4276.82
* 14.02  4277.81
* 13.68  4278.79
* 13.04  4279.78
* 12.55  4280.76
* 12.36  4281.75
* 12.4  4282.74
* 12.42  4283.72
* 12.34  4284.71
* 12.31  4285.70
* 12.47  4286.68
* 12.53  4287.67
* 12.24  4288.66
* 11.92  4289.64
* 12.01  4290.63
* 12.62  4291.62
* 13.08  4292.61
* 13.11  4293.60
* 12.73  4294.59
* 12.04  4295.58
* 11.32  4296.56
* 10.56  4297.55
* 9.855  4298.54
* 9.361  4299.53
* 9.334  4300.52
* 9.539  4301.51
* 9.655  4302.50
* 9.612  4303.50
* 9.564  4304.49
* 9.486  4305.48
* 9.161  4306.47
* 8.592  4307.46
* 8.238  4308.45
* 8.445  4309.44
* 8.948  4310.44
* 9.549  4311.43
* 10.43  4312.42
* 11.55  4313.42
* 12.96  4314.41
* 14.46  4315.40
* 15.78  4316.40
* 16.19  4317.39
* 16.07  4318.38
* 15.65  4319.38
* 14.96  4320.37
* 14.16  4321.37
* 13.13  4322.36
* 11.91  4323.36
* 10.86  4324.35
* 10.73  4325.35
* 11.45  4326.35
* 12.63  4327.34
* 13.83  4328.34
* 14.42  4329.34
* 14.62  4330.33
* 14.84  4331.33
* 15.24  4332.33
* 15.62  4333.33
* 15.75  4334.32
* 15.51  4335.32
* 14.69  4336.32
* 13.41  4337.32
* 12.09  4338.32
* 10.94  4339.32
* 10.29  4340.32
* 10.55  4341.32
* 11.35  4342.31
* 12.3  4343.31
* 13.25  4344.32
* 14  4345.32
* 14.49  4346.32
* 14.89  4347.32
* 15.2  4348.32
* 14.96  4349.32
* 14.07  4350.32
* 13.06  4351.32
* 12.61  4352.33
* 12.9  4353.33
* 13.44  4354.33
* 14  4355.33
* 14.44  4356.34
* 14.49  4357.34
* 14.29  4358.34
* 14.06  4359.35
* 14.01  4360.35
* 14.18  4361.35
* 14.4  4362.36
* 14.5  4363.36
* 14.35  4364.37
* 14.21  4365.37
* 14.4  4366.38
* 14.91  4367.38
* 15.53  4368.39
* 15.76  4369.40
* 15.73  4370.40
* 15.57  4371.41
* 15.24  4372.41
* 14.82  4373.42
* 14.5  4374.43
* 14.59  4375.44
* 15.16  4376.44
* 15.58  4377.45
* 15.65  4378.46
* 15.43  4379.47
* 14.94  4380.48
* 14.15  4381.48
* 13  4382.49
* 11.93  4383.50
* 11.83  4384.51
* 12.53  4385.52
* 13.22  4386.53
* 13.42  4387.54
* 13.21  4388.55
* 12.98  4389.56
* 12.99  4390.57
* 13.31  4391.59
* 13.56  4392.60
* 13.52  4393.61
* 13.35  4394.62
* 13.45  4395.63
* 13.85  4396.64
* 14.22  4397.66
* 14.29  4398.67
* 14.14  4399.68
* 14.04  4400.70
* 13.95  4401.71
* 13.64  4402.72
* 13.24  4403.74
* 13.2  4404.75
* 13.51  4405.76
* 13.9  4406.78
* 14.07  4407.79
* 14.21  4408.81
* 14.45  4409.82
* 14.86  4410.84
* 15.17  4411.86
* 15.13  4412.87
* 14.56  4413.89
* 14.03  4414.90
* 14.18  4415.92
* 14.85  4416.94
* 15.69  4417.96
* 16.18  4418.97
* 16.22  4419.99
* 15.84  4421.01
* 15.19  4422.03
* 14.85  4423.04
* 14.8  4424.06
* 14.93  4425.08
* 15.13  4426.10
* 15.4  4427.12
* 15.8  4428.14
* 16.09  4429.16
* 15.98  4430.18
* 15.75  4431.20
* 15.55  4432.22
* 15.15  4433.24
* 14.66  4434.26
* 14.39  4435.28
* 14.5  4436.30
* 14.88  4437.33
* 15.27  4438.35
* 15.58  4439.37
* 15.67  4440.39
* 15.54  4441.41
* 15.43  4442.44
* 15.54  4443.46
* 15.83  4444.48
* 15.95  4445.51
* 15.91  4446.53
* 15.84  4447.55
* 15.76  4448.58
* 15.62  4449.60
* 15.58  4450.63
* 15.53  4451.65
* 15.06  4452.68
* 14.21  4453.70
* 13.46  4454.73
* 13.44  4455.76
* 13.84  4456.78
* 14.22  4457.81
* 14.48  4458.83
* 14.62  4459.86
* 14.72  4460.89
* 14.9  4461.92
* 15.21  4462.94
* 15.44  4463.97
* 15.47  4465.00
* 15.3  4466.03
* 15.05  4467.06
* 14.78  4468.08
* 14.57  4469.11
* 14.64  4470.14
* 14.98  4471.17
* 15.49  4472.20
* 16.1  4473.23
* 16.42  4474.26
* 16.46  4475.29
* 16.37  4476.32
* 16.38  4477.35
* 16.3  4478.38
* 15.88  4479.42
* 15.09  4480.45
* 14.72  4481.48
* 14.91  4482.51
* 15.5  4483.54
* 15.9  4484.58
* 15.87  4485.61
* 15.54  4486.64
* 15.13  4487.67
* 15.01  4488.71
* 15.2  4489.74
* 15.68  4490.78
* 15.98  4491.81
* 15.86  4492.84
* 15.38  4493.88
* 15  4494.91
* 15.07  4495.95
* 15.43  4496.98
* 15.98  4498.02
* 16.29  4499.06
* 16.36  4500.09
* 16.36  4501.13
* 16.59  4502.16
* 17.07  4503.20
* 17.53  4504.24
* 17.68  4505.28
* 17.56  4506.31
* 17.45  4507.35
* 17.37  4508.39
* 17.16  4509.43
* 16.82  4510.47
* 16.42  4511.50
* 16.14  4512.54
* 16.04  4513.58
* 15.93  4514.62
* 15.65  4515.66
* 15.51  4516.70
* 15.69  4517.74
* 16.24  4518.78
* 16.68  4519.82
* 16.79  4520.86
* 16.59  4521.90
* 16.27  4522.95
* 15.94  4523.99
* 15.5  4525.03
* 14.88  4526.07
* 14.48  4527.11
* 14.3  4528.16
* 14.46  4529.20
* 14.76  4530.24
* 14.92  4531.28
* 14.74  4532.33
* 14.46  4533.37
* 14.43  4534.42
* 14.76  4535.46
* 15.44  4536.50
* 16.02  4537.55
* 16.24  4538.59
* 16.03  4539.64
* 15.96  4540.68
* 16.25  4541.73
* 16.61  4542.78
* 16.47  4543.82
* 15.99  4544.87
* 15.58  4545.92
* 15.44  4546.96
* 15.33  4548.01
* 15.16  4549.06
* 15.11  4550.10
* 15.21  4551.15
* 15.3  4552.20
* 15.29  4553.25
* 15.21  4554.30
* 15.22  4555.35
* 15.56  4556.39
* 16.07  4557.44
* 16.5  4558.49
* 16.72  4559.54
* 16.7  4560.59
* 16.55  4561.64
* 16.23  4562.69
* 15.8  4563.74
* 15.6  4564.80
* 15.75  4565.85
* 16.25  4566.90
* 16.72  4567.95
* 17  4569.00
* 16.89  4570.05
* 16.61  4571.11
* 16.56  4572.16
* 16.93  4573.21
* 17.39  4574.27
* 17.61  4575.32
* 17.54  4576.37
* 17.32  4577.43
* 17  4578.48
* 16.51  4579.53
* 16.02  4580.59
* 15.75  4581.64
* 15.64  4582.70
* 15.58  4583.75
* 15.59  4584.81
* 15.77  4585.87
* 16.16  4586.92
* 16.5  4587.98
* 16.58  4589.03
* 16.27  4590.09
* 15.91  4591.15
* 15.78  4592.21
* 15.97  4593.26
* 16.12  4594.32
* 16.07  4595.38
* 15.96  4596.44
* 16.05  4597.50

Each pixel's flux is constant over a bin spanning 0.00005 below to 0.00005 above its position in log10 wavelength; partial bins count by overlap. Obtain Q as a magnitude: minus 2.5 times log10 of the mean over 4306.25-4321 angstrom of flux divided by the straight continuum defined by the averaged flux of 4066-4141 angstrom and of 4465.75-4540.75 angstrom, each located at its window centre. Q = 0.23 mag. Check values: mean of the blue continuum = 14.2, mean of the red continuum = 15.8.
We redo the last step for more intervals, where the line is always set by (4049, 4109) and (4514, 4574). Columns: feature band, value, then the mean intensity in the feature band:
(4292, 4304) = 0.33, 10.9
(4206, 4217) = -0.04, 14.8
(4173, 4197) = -0.03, 14.5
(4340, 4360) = 0.11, 13.5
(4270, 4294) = 0.18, 12.4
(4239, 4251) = 0.02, 14.2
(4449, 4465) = 0.05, 14.7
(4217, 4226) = 0.05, 13.6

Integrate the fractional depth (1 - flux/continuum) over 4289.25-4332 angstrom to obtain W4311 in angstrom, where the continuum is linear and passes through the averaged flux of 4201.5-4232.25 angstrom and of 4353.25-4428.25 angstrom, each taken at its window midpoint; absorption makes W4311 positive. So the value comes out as 6.95 angstrom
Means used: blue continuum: 14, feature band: 11.9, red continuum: 14.3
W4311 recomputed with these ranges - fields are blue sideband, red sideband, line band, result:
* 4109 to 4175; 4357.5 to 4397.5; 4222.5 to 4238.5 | 1.5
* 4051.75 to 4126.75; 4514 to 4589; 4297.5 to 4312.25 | 5.5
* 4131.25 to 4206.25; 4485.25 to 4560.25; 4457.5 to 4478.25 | 0.4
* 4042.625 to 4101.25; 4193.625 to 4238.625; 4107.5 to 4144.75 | -2.5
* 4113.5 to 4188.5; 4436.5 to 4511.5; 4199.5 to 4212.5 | 0.5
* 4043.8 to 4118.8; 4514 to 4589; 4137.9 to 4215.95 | -1.3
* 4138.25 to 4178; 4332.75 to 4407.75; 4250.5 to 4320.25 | 9.4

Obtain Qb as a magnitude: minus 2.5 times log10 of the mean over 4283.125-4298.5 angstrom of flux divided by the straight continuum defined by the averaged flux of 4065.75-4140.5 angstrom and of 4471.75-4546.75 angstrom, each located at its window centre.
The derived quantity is 0.22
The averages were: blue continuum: 14.2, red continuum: 15.9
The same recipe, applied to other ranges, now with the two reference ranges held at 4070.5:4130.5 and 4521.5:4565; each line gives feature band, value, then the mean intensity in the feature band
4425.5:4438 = 0.00 mag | 15.3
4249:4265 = 0.10 mag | 13.4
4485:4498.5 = 0.00 mag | 15.5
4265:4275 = 0.19 mag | 12.4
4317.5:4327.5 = 0.12 mag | 13.3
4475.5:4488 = -0.02 mag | 15.7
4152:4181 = -0.01 mag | 14.6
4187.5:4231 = 0.05 mag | 13.9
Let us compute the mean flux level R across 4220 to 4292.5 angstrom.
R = 13.2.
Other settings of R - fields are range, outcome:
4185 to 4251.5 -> 14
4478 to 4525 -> 16.1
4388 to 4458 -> 14.7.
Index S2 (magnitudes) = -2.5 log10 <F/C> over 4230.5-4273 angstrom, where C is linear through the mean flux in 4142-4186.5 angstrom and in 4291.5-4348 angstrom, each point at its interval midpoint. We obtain -0.03 mag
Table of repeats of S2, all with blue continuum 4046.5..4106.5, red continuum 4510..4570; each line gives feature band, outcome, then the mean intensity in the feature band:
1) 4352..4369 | 0.06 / 14.2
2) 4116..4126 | -0.12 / 15.4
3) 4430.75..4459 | 0.02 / 15.1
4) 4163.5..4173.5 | -0.05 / 14.6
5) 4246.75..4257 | 0.08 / 13.4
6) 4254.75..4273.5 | 0.11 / 13.1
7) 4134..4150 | -0.06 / 14.7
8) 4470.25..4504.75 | -0.02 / 15.8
